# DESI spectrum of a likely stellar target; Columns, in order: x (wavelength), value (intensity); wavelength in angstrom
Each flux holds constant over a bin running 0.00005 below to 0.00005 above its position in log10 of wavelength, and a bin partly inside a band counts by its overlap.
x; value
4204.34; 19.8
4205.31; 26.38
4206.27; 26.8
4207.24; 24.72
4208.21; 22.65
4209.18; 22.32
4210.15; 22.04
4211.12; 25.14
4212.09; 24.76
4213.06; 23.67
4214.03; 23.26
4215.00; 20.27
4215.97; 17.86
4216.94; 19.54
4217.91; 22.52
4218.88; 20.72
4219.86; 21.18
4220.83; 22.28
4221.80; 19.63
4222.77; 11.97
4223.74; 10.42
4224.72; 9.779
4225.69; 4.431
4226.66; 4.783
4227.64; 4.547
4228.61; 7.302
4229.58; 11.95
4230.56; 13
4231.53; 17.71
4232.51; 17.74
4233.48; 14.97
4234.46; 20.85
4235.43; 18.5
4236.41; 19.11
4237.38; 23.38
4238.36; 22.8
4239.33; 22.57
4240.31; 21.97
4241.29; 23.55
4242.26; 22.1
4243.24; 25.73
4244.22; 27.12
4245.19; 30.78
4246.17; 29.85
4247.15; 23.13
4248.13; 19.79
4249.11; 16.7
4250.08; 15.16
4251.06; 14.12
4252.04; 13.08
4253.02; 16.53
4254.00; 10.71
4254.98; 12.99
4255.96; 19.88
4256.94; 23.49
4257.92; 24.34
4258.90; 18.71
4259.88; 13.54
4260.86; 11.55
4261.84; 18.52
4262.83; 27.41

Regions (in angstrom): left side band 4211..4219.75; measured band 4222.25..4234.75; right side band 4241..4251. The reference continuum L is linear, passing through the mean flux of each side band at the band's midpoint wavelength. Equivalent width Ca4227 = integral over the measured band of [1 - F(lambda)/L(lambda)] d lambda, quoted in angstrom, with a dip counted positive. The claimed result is 6.1 angstrom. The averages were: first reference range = 21.8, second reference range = 23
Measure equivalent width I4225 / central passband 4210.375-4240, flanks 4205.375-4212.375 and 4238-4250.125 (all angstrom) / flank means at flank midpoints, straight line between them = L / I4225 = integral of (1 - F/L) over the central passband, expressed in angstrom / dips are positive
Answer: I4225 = 8.2 angstrom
